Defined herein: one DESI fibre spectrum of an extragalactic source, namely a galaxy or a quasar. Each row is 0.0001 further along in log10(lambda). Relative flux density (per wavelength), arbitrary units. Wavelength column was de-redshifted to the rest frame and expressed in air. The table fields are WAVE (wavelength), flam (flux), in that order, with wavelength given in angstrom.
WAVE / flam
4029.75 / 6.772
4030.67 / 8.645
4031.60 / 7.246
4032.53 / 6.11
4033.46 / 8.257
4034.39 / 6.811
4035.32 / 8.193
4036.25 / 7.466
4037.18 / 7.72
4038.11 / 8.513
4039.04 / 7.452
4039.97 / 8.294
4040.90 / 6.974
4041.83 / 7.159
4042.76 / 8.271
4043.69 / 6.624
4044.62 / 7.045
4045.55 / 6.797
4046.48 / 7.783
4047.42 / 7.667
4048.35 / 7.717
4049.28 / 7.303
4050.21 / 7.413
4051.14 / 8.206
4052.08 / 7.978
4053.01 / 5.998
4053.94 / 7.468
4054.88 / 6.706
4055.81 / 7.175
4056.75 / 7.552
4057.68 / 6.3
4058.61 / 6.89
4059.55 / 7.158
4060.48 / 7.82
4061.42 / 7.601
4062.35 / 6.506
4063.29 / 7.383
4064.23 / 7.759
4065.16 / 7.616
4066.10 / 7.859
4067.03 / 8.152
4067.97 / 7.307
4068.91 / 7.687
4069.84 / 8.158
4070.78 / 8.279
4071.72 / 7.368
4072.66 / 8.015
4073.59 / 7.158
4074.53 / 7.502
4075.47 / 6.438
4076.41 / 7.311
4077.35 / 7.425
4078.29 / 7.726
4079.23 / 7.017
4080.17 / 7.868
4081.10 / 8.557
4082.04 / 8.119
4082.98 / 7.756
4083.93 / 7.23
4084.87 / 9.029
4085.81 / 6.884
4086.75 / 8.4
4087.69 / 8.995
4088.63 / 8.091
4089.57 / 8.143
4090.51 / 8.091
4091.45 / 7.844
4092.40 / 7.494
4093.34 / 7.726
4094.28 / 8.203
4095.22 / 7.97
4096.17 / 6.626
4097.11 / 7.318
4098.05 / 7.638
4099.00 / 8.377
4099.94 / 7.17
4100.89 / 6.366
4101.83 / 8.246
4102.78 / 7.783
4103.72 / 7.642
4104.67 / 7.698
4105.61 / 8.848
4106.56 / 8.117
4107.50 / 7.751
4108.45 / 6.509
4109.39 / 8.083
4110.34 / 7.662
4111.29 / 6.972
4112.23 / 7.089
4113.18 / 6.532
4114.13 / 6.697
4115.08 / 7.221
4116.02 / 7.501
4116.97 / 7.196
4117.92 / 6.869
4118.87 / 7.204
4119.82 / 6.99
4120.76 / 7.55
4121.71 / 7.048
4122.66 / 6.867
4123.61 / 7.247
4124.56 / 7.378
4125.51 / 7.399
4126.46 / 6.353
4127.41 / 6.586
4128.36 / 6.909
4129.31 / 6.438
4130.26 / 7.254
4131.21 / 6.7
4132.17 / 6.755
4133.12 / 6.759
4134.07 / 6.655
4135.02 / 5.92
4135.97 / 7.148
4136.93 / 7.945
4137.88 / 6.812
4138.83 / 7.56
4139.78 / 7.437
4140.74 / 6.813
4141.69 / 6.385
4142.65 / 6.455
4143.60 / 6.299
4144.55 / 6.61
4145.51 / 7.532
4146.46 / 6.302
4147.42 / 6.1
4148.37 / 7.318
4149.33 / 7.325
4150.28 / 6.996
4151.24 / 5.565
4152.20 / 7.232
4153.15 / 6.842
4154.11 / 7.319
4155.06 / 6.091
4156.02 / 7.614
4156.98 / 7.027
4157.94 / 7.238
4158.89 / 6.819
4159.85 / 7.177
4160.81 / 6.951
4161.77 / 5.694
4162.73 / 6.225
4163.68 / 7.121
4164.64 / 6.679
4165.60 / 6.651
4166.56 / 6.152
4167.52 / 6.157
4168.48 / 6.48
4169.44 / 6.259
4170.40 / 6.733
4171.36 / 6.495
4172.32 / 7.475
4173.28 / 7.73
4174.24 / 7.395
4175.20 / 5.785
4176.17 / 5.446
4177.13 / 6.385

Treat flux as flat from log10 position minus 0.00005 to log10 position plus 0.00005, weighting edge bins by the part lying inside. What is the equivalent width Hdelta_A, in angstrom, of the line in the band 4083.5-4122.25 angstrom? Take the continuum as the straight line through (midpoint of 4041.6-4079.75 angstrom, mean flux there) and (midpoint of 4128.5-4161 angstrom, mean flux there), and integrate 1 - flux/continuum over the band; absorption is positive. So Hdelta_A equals -2.4 angstrom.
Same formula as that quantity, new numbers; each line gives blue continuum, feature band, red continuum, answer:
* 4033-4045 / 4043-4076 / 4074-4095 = 1.32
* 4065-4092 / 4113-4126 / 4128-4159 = 0.12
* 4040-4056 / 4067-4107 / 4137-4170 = -3.55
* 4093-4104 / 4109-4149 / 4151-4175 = 1.31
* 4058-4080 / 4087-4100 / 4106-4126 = -0.90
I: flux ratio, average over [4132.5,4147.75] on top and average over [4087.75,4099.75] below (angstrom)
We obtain 0.87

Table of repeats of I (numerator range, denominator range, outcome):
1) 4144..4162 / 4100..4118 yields 0.92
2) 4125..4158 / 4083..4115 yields 0.89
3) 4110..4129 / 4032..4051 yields 0.94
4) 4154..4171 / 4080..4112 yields 0.86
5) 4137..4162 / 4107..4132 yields 0.97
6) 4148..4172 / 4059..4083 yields 0.89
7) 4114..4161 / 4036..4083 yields 0.93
